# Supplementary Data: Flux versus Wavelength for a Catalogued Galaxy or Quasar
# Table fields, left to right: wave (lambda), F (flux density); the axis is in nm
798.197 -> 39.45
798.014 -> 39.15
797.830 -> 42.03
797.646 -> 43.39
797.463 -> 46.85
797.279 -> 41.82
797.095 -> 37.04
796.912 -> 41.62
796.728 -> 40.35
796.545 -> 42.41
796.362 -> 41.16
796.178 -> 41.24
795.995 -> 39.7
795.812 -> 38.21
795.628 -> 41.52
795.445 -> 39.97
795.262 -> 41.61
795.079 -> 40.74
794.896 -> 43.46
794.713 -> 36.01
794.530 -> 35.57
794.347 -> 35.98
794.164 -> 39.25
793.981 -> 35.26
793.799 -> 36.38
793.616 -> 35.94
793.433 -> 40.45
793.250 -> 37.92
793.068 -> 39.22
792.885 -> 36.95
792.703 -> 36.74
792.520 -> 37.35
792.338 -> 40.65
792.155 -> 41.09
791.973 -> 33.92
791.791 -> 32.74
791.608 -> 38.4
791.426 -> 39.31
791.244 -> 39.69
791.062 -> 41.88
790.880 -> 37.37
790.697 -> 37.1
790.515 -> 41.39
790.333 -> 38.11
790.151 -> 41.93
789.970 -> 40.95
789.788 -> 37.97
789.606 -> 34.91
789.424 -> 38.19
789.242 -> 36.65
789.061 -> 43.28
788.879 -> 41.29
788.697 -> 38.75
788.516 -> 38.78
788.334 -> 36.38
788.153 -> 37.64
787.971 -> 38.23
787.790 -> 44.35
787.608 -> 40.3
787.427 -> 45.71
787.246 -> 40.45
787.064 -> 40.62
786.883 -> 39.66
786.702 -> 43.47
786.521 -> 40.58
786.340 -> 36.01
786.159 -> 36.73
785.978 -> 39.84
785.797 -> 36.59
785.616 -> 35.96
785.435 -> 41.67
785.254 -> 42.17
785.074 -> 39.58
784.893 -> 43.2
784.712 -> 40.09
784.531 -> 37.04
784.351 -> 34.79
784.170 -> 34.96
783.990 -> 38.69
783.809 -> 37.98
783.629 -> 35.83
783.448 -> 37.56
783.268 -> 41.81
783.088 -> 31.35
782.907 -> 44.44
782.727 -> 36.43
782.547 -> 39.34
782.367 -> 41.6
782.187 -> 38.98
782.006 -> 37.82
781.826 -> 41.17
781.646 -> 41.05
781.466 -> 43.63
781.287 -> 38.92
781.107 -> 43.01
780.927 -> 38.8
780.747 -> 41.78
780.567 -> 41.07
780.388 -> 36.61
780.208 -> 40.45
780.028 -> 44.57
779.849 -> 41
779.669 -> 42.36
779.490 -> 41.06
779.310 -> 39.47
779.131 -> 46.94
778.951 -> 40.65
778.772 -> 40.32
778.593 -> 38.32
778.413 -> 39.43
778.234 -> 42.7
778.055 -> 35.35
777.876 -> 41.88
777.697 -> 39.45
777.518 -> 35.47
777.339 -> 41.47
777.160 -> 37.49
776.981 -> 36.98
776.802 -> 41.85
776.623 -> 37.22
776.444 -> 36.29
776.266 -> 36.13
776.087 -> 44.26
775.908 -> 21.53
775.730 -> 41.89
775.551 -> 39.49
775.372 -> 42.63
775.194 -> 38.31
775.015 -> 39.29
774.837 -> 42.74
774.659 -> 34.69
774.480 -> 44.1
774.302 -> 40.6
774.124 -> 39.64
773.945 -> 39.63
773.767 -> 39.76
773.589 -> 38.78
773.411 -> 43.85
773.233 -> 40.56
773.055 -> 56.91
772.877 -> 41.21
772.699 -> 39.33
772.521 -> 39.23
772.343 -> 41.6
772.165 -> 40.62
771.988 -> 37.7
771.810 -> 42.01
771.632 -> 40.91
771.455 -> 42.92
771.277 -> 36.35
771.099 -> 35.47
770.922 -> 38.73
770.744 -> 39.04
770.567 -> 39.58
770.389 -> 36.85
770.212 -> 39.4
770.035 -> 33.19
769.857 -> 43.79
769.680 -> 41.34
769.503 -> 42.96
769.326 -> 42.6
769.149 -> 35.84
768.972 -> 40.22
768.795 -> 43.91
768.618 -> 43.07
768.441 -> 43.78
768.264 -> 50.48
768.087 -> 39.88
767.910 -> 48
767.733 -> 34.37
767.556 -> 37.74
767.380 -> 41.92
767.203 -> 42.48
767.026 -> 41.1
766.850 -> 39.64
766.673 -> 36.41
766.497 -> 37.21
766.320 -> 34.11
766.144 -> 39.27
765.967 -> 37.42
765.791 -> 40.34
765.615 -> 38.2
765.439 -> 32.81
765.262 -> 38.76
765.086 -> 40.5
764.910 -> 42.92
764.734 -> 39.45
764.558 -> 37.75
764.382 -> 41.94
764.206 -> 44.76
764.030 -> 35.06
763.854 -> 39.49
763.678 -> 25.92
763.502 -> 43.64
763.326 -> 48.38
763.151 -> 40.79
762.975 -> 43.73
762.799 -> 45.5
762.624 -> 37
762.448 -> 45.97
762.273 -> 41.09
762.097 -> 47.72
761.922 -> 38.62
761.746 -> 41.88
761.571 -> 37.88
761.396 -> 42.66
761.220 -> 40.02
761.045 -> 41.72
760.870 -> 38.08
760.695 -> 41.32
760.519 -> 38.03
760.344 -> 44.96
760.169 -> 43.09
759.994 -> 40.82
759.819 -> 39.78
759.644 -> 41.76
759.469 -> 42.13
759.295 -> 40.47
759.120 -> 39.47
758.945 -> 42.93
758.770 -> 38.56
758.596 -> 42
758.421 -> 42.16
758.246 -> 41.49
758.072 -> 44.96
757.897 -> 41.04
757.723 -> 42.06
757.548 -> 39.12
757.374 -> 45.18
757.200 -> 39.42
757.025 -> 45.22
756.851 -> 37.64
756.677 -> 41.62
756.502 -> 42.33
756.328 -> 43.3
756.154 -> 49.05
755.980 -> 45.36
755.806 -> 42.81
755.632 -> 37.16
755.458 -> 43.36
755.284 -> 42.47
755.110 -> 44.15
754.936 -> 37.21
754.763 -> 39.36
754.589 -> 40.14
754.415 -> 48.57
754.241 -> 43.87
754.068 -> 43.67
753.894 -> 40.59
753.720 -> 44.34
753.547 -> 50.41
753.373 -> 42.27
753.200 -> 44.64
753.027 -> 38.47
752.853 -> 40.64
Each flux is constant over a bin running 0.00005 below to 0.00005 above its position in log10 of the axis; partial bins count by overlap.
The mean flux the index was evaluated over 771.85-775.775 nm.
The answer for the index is 41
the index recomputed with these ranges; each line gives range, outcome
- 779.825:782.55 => 40.6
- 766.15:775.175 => 40.5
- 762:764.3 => 41.5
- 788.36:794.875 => 38.2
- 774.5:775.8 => 40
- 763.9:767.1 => 38.8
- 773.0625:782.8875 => 40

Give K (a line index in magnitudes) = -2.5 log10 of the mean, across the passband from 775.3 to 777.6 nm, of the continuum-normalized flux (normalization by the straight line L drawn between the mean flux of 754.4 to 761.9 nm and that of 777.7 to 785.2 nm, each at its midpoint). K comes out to 0.06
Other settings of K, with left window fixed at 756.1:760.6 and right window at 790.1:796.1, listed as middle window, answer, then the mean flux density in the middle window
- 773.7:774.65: 0.00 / 40.2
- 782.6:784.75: 0.05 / 37.6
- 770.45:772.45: 0.03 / 39.5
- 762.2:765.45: 0.02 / 40.5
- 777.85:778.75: 0.01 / 39.4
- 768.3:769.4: -0.03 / 42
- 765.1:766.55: 0.10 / 37.4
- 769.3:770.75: 0.02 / 39.8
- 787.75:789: -0.01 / 39.2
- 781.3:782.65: -0.02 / 40.4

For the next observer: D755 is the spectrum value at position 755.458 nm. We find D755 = 43.36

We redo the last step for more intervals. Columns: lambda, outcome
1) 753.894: 40.59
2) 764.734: 39.45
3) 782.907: 44.44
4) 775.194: 38.31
